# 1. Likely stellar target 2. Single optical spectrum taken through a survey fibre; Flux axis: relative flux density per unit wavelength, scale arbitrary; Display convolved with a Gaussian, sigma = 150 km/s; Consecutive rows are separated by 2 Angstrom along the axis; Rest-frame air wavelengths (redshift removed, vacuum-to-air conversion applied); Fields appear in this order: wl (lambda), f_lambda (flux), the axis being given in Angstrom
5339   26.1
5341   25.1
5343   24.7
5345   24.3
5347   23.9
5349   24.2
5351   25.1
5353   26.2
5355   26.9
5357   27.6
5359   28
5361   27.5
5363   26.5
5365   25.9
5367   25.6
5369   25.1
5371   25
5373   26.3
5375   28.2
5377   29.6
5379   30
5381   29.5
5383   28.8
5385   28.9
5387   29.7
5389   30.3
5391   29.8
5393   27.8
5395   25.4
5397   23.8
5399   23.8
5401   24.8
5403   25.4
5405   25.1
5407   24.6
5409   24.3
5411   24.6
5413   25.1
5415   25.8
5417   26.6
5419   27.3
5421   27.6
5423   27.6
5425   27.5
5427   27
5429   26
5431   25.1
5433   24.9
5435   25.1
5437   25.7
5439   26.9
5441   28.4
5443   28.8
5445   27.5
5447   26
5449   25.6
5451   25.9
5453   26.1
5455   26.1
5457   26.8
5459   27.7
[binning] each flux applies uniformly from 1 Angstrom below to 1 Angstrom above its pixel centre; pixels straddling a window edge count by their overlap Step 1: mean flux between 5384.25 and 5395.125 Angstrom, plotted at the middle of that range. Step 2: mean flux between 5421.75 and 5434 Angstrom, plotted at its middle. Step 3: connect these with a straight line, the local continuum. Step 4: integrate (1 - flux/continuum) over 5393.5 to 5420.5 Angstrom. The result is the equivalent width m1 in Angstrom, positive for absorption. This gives 2.45 Angstrom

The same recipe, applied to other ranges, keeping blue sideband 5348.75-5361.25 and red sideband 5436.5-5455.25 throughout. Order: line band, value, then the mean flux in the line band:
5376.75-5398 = -1.46 Angstrom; 28.5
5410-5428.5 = 0.10 Angstrom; 26.6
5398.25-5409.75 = 0.85 Angstrom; 24.7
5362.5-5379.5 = -0.14 Angstrom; 26.8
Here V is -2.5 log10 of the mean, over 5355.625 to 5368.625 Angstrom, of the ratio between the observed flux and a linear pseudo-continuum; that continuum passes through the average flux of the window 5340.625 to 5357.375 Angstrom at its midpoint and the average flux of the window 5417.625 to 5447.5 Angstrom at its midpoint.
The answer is -0.05 mag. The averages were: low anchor 25.3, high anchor 26.8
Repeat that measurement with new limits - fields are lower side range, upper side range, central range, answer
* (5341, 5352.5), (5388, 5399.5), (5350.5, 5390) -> -0.073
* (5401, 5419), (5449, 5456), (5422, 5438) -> -0.021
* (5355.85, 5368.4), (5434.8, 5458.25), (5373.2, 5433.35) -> -0.005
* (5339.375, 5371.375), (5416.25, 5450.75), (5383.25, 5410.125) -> -0.011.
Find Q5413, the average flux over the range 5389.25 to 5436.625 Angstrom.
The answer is 25.9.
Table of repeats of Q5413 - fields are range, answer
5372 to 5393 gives 29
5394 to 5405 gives 24.7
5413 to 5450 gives 26.6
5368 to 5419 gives 26.7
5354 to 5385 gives 27.4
